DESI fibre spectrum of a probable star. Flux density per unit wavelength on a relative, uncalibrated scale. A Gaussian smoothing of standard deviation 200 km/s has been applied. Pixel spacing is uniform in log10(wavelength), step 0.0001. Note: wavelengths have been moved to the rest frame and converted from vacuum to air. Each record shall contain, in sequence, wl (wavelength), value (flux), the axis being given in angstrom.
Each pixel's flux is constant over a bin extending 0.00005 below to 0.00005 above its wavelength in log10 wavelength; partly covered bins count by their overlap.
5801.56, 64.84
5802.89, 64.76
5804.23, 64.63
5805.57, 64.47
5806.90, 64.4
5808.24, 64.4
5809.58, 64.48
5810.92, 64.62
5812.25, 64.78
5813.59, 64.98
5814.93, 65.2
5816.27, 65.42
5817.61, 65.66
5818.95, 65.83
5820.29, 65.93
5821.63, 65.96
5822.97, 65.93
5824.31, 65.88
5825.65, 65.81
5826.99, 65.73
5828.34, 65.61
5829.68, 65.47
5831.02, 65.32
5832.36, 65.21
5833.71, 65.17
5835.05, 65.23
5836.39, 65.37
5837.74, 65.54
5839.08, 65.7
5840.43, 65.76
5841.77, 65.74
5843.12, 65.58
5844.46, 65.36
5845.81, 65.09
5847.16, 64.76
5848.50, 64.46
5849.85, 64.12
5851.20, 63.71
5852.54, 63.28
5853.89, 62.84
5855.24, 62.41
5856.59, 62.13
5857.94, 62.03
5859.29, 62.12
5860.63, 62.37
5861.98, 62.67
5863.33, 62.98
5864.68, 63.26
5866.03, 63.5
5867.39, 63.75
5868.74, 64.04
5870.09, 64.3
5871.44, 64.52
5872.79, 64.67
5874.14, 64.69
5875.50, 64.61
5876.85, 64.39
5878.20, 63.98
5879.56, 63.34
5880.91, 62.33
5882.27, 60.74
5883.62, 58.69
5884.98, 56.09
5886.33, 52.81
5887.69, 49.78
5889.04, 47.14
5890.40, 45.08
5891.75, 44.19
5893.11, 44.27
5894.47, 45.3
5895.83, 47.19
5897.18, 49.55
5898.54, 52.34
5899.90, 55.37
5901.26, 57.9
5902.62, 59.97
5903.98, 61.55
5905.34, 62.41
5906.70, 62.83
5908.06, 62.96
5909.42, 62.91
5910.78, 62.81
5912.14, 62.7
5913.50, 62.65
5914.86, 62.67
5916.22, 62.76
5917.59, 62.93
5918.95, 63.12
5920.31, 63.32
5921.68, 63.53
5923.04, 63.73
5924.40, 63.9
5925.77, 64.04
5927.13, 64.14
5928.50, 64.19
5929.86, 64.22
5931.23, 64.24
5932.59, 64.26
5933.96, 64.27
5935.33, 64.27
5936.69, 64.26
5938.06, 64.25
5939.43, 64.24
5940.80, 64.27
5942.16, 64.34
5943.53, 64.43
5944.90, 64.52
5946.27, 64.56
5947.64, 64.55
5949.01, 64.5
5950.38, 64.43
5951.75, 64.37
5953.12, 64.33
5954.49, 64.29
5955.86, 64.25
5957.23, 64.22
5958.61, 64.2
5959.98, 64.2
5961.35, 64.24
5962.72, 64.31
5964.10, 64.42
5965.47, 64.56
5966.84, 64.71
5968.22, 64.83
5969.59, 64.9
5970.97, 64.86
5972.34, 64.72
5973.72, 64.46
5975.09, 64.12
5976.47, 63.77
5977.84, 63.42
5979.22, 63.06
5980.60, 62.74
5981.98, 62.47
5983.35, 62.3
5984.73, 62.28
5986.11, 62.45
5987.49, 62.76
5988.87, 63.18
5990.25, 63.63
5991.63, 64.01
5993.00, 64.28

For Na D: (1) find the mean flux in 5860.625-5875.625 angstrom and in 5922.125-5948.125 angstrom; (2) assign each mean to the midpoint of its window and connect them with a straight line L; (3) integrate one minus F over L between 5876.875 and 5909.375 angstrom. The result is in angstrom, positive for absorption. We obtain 4.36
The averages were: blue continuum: 63.8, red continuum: 64.2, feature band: 55.4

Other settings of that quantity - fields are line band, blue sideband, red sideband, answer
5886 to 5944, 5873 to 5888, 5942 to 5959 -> 2.8 angstrom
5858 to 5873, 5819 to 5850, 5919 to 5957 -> 0.4 angstrom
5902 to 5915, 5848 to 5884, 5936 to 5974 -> 0.3 angstrom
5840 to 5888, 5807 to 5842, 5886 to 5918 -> -1.8 angstrom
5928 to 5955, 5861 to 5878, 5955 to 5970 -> 0.0 angstrom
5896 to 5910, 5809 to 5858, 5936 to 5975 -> 1.4 angstrom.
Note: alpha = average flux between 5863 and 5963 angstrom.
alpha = 61.2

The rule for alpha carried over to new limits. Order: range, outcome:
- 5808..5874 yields 64.6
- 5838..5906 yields 59.9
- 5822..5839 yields 65.5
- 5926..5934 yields 64.2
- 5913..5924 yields 63.1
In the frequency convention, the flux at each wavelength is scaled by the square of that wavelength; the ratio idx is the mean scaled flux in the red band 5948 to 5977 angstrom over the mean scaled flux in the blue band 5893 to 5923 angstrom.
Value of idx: 1.11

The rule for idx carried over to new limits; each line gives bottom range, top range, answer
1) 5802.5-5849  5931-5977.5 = 1.03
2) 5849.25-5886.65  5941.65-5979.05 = 1.06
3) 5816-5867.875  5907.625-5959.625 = 1.02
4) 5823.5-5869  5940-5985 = 1.04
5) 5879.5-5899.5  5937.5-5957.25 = 1.27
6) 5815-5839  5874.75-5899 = 0.84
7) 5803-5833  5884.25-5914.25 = 0.87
